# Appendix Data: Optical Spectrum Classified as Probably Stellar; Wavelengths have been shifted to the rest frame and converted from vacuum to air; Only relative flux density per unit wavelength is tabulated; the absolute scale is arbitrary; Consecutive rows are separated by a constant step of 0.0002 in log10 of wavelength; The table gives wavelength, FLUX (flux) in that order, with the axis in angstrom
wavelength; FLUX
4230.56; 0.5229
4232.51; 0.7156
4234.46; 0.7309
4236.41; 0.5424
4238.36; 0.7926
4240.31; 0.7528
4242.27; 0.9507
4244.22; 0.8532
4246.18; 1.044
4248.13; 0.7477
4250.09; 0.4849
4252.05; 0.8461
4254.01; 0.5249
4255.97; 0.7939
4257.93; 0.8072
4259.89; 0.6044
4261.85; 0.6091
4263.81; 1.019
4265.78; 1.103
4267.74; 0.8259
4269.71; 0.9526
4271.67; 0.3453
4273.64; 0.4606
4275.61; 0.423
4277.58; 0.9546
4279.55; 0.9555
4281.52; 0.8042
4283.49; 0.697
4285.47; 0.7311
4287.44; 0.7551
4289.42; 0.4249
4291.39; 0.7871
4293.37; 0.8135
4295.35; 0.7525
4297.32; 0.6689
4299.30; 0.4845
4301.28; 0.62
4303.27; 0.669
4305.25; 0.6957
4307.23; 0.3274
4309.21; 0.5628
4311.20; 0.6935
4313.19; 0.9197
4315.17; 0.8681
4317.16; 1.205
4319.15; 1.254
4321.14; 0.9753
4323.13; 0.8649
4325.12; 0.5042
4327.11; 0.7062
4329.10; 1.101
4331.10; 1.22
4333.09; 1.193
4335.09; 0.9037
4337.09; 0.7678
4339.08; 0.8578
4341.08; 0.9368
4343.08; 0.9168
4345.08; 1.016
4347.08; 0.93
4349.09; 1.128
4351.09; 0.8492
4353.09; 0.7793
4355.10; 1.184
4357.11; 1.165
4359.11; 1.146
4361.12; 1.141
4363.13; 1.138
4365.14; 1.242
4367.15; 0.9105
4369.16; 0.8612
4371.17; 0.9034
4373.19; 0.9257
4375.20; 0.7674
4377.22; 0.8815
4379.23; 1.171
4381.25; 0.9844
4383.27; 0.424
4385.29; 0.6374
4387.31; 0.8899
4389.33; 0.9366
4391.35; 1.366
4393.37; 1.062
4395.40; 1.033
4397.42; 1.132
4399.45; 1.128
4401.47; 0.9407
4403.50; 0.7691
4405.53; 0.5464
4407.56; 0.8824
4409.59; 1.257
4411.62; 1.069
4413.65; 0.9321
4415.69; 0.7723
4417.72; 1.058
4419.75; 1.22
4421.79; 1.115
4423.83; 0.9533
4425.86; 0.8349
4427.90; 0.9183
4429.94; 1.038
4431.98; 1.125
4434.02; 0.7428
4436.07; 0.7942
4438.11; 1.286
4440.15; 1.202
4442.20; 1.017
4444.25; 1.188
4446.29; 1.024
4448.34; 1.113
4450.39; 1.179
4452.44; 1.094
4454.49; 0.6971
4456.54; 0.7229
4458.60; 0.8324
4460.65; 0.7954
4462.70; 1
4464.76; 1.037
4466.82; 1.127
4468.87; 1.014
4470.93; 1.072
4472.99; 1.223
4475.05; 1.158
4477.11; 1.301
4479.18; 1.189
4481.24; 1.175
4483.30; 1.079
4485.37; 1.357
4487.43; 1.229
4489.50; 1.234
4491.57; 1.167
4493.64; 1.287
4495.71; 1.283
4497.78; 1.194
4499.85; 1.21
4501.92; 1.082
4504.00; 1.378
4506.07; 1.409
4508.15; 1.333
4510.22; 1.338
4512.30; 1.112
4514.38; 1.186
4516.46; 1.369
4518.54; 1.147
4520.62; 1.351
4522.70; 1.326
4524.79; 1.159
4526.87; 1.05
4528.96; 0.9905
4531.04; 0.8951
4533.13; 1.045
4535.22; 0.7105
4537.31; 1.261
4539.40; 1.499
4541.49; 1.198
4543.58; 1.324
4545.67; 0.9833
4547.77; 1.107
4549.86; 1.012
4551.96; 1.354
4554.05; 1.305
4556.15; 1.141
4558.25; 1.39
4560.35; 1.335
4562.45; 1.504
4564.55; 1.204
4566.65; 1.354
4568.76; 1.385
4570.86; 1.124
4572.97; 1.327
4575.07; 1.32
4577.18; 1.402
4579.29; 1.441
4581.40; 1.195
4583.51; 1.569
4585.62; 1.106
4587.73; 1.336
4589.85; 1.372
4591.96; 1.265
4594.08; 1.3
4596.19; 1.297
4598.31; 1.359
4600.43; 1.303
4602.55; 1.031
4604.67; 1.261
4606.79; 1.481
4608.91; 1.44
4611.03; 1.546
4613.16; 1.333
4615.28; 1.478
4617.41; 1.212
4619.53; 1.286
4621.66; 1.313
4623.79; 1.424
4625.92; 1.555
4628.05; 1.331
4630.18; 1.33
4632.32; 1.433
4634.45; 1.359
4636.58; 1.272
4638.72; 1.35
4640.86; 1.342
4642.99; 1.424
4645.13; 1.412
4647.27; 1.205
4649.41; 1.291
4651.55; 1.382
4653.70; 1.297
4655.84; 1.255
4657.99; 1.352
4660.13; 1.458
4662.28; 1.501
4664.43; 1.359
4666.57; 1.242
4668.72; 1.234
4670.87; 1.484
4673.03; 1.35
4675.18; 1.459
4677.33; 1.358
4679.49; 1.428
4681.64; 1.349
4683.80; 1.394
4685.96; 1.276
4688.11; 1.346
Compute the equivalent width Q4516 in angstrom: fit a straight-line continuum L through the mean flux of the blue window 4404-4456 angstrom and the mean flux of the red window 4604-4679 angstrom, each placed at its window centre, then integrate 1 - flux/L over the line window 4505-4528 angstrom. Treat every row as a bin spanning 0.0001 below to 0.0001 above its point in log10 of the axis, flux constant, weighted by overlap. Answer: -2.1 angstrom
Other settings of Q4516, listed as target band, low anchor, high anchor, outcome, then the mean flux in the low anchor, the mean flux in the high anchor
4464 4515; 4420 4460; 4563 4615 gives -4.7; 0.996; 1.33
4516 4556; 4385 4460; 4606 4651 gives 1.4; 0.989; 1.37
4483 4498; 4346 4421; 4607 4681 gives -1.3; 0.978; 1.37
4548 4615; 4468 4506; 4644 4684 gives -1.4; 1.21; 1.36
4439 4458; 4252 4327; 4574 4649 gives 0.3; 0.743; 1.34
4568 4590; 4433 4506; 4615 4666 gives -1.0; 1.1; 1.36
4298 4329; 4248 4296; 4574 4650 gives 1.5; 0.728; 1.34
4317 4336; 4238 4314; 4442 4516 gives -3.6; 0.723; 1.14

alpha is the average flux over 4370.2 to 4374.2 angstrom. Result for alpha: 0.914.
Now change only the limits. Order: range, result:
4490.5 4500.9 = 1.23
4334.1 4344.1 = 0.877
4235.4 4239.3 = 0.667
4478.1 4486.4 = 1.2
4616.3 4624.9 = 1.31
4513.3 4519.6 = 1.23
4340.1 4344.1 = 0.927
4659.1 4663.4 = 1.48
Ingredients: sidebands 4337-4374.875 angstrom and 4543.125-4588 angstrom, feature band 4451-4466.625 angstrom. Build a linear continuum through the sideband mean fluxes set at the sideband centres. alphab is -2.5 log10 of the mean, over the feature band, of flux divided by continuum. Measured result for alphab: 0.25 mag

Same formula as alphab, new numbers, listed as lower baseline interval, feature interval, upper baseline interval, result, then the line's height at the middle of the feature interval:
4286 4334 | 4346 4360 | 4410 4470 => -0.19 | 0.862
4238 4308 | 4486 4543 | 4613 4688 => -0.07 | 1.13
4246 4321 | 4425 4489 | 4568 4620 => 0.02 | 1.07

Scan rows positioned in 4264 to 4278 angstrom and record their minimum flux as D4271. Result 0.3453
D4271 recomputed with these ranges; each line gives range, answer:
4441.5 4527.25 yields 0.6971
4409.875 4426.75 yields 0.7723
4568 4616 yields 1.031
